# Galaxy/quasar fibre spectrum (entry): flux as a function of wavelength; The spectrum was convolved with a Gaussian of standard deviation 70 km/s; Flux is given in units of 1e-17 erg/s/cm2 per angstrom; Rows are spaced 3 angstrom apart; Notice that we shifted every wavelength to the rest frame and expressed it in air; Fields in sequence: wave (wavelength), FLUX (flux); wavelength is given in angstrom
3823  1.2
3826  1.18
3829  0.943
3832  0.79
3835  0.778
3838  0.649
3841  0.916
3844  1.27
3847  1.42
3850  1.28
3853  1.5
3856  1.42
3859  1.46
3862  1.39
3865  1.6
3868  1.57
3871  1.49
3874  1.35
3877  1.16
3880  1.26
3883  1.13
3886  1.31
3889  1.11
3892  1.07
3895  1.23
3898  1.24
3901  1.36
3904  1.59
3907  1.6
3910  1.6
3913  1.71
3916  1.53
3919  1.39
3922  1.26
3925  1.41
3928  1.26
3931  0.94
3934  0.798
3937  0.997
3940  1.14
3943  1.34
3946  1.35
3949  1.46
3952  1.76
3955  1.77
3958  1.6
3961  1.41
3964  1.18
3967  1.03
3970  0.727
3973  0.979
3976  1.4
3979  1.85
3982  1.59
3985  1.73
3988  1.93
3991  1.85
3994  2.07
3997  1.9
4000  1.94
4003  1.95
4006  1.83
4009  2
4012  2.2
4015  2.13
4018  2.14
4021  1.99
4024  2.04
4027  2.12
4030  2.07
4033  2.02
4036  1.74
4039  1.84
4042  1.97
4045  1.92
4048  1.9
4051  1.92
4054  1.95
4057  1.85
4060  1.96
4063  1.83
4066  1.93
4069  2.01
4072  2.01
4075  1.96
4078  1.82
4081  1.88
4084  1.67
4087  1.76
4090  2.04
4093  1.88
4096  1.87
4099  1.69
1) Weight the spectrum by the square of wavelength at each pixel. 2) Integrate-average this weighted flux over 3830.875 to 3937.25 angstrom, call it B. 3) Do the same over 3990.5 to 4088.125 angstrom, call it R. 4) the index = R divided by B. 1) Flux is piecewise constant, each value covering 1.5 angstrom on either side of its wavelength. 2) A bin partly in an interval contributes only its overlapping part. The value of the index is 1.6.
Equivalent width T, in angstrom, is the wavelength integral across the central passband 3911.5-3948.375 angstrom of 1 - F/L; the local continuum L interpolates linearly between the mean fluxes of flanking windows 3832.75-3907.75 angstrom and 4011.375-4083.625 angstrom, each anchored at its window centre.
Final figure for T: 5.83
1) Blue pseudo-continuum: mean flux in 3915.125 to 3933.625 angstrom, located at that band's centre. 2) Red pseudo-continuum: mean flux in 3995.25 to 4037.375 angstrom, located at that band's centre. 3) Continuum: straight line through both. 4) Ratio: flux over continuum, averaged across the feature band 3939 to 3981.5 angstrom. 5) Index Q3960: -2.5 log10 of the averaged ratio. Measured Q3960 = 0.13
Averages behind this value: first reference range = 1.26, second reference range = 2.01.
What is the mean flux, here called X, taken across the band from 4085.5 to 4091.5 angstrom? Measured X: 1.9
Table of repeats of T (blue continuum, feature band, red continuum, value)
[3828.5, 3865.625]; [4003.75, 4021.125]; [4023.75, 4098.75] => -3.0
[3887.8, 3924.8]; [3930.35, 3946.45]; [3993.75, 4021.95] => 5.1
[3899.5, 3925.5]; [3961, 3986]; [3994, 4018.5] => 7.2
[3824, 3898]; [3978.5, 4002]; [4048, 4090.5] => -3.1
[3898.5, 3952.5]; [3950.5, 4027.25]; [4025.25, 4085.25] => -4.2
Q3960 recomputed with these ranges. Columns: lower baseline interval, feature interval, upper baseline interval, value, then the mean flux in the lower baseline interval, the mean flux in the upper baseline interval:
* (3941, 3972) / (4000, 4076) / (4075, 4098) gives -0.187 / 1.35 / 1.85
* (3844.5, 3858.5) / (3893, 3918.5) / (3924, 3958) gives -0.100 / 1.4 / 1.31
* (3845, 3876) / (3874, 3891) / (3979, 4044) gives 0.249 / 1.44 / 1.95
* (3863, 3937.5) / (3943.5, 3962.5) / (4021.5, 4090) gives -0.015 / 1.32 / 1.92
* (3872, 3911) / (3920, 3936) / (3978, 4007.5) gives 0.303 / 1.31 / 1.86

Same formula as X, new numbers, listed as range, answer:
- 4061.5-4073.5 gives 1.95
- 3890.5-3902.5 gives 1.22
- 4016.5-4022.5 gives 2.06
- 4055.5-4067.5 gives 1.89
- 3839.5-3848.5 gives 1.2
